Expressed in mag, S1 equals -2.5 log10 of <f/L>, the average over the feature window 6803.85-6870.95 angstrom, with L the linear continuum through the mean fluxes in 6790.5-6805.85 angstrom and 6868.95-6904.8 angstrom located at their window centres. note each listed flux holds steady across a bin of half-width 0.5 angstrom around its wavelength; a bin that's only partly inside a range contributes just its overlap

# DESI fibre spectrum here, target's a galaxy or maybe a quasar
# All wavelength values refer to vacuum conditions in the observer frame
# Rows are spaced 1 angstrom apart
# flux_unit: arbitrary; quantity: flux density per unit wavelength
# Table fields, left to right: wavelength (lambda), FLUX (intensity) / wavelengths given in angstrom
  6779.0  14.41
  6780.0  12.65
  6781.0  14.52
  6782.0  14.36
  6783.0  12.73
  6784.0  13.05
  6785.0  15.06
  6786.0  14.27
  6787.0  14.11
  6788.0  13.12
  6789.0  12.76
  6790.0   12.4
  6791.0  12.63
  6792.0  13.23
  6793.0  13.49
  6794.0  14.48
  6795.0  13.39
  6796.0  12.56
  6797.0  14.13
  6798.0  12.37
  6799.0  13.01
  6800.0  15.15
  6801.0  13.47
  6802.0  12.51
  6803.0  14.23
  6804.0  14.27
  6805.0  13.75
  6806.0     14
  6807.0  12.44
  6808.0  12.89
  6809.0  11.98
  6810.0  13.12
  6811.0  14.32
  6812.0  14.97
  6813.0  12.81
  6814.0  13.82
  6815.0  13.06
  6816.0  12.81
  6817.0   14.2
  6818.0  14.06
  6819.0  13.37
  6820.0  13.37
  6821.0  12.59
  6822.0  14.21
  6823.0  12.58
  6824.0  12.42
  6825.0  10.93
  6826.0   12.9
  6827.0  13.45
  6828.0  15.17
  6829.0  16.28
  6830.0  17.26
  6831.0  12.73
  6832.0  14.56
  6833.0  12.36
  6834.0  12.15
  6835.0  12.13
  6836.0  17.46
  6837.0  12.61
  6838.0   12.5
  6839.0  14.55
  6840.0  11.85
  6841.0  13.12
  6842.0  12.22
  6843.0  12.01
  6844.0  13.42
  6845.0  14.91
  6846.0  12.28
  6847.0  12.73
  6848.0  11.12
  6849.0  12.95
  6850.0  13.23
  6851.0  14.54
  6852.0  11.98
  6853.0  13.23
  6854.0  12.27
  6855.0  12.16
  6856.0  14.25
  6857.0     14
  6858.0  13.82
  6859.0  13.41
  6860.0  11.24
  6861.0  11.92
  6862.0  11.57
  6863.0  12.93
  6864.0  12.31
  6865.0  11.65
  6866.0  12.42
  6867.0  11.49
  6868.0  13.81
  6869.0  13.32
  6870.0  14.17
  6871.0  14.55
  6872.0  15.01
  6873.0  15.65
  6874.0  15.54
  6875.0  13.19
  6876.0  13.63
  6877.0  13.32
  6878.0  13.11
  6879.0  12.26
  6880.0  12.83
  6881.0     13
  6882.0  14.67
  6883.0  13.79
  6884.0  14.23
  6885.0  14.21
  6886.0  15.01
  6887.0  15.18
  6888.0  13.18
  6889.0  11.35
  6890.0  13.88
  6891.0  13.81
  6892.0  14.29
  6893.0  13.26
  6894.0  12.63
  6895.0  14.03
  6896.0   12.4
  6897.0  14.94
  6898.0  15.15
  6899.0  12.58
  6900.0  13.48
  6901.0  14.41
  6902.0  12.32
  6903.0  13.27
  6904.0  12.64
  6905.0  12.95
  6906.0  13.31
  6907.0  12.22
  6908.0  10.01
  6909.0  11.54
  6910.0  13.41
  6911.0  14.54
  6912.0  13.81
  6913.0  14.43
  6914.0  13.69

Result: 0.03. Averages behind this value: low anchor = 13.5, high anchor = 13.7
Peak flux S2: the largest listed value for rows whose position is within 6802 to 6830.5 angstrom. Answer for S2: 17.26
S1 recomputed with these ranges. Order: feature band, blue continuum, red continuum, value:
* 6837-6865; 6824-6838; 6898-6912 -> 0.06 mag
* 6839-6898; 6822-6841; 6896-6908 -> 0.01 mag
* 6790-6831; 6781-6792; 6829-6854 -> -0.01 mag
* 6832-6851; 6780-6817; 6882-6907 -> 0.04 mag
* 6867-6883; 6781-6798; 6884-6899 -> 0.00 mag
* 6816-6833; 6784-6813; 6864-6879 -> -0.01 mag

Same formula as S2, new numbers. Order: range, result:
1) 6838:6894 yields 15.65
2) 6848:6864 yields 14.54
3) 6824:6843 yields 17.46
